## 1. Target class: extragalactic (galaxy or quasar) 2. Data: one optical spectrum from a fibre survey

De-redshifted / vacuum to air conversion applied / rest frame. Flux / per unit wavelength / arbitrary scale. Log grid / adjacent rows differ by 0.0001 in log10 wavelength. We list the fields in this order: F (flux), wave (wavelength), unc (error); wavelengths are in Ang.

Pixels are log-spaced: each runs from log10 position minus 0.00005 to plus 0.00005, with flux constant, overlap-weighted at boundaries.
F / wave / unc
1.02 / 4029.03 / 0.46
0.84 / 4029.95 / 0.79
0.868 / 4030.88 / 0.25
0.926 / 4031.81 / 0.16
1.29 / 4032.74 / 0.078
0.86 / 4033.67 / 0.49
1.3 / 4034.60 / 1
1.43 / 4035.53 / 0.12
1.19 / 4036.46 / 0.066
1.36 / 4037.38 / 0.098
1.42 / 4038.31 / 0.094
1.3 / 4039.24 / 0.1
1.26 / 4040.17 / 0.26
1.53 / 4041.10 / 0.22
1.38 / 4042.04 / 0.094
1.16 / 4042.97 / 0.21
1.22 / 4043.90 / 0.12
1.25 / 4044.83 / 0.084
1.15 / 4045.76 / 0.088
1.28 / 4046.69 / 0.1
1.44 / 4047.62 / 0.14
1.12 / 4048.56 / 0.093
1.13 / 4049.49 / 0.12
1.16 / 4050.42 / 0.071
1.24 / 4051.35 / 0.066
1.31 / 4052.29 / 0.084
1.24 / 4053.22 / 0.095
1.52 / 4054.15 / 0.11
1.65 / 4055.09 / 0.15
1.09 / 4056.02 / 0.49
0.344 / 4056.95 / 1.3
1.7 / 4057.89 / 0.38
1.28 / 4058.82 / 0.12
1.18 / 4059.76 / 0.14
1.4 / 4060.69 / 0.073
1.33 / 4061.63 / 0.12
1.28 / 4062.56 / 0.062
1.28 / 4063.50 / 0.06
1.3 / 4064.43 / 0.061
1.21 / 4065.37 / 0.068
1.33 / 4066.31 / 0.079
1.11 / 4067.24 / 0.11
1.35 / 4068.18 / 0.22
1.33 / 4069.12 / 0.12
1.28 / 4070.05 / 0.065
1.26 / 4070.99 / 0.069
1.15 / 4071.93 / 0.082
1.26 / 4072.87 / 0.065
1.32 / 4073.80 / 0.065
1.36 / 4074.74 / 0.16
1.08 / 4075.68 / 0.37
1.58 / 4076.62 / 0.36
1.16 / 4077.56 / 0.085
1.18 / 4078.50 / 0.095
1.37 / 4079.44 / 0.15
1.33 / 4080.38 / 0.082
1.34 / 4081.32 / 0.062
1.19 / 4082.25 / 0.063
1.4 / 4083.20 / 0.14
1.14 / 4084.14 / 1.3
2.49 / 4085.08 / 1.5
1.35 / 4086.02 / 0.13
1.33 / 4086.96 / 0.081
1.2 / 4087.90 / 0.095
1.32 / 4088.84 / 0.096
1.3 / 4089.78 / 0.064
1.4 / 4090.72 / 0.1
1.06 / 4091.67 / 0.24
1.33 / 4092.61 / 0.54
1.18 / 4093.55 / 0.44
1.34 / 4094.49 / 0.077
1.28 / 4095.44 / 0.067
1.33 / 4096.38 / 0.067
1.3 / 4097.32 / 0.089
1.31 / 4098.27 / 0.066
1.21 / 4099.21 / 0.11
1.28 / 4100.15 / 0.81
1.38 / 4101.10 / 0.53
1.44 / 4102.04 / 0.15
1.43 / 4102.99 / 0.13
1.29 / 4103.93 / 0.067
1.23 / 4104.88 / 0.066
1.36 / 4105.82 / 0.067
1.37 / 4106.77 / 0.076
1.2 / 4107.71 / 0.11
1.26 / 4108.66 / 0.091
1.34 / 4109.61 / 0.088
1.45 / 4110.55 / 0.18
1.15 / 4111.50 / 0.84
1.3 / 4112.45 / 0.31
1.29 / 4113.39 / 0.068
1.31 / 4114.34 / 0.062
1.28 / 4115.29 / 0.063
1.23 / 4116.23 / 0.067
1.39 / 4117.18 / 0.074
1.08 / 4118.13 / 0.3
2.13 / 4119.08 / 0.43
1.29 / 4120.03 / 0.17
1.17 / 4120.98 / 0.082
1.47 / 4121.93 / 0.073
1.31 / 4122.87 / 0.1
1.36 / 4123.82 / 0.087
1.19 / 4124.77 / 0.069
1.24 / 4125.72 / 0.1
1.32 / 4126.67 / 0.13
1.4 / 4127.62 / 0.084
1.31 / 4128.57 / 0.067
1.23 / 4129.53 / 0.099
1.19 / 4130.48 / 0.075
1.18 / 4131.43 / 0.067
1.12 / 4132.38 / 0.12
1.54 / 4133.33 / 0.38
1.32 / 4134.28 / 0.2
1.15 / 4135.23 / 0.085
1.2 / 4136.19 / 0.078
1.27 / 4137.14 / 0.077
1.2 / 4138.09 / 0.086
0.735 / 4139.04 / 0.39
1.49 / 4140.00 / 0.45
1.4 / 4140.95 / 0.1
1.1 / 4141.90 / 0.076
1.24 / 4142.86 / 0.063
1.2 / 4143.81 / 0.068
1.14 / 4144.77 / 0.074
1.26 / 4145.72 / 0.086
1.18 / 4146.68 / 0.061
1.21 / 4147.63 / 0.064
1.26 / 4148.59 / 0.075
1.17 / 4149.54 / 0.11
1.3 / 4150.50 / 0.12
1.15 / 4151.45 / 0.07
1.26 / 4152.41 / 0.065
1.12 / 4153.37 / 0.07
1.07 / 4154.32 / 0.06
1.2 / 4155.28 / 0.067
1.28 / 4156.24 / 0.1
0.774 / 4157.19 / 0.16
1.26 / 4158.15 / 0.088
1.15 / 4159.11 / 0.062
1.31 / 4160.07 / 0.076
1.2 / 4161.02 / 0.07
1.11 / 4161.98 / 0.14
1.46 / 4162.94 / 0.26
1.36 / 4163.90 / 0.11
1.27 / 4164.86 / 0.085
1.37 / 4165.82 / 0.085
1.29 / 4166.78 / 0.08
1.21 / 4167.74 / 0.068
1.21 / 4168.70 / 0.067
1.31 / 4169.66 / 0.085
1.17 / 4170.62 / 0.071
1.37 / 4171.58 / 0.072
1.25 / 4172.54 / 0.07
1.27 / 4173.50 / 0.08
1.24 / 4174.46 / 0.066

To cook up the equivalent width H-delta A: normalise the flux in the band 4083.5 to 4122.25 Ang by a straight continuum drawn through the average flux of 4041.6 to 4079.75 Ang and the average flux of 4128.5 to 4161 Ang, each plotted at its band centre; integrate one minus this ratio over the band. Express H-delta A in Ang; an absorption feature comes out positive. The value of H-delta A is -3.4 Ang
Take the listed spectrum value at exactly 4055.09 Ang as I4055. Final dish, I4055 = 1.65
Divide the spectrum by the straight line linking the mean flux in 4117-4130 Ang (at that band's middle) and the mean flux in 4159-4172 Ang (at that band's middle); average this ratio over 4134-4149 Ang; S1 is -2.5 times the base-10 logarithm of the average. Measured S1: 0.09 mag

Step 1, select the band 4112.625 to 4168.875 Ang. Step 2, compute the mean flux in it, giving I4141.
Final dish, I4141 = 1.25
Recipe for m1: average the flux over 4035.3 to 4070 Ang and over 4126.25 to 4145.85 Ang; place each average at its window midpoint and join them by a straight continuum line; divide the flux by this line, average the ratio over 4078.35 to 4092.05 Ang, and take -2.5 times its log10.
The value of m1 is -0.09 mag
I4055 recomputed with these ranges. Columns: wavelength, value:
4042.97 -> 1.16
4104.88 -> 1.23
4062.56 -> 1.28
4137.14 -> 1.27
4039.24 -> 1.3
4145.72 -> 1.26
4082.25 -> 1.19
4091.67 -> 1.06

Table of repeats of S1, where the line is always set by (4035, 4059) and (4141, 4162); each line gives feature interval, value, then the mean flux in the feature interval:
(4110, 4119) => -0.083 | 1.31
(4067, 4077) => -0.023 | 1.28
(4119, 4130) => -0.112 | 1.34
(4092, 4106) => -0.068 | 1.31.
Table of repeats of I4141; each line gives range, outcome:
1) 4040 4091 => 1.3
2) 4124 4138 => 1.26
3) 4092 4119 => 1.31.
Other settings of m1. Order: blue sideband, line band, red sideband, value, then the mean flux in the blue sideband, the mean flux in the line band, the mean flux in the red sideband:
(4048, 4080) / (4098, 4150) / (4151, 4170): -0.04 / 1.26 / 1.28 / 1.22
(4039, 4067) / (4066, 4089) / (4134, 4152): -0.07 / 1.27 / 1.33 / 1.21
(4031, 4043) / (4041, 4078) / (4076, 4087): 0.05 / 1.25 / 1.27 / 1.4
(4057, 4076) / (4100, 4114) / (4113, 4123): 0.02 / 1.27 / 1.32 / 1.36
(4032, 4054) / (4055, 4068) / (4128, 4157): 0.01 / 1.26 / 1.24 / 1.21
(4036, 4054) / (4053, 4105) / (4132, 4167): -0.04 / 1.28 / 1.31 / 1.22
